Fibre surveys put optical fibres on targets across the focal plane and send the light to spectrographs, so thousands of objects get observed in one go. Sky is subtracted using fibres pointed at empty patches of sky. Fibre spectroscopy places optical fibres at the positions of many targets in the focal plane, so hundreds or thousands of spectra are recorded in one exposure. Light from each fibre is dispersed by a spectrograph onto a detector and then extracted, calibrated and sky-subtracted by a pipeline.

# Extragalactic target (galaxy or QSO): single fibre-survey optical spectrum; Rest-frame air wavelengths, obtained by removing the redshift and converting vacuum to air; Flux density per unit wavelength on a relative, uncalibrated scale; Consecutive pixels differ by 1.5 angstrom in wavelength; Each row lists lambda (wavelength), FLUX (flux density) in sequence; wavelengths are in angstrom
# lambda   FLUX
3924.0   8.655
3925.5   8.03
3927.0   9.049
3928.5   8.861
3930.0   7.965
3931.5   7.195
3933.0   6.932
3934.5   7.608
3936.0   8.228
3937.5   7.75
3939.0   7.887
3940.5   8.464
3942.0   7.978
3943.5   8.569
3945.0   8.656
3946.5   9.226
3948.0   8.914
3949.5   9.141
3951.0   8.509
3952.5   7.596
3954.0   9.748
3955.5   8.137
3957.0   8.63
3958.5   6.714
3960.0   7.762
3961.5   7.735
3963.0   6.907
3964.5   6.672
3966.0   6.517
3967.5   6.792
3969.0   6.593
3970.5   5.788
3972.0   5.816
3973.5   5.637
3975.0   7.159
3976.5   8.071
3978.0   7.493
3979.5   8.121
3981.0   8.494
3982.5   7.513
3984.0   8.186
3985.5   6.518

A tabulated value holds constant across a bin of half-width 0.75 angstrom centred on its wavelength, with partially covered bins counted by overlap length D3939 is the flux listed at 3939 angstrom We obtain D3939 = 7.887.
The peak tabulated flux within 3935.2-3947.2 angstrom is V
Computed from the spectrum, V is 9.226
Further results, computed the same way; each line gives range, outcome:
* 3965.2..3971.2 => 6.792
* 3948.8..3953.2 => 9.141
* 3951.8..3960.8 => 9.748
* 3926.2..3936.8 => 9.049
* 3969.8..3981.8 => 8.494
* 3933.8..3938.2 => 8.228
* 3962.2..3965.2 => 6.907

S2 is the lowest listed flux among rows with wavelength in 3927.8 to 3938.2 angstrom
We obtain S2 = 6.932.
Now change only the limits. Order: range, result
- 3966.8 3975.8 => 5.637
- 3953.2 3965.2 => 6.672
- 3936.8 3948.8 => 7.75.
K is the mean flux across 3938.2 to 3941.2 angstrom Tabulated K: 8.16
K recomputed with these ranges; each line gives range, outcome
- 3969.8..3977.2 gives 6.49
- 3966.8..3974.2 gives 6.12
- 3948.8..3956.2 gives 8.63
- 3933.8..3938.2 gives 7.87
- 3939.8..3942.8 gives 8.22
